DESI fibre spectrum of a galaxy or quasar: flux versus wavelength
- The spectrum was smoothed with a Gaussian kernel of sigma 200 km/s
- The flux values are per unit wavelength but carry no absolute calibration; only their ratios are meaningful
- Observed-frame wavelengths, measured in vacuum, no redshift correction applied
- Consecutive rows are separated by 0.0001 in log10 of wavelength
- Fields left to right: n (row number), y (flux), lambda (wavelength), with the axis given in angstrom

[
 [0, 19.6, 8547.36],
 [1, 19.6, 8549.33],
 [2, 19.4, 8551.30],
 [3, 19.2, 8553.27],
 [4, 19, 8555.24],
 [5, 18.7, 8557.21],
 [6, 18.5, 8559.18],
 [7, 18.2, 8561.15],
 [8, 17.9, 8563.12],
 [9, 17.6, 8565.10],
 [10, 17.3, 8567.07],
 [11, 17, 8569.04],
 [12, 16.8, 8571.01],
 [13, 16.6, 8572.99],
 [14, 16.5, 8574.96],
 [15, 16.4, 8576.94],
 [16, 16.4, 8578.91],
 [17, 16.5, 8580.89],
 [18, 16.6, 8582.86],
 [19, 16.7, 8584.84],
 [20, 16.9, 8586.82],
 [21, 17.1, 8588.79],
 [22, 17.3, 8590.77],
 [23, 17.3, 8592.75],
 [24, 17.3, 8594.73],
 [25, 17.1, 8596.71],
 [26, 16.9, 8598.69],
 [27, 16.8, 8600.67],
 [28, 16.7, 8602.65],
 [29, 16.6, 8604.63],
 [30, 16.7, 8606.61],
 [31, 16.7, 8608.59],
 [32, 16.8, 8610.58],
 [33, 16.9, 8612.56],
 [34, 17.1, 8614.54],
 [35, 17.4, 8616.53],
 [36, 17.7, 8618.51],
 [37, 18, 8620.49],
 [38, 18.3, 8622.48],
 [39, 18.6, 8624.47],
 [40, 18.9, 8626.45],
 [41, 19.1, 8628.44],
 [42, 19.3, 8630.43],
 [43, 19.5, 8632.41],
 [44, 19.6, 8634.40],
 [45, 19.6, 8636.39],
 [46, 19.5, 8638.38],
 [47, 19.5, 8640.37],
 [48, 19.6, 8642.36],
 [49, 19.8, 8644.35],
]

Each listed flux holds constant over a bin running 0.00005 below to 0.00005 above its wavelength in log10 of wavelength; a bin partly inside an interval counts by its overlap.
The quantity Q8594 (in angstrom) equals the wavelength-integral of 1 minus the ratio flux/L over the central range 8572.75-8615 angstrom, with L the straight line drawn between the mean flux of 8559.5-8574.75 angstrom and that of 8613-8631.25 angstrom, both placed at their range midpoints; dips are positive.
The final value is 2.3 angstrom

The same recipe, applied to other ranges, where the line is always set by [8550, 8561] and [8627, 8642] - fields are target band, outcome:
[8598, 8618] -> 2.5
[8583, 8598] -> 1.6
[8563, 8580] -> 1.9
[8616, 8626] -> 0.7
